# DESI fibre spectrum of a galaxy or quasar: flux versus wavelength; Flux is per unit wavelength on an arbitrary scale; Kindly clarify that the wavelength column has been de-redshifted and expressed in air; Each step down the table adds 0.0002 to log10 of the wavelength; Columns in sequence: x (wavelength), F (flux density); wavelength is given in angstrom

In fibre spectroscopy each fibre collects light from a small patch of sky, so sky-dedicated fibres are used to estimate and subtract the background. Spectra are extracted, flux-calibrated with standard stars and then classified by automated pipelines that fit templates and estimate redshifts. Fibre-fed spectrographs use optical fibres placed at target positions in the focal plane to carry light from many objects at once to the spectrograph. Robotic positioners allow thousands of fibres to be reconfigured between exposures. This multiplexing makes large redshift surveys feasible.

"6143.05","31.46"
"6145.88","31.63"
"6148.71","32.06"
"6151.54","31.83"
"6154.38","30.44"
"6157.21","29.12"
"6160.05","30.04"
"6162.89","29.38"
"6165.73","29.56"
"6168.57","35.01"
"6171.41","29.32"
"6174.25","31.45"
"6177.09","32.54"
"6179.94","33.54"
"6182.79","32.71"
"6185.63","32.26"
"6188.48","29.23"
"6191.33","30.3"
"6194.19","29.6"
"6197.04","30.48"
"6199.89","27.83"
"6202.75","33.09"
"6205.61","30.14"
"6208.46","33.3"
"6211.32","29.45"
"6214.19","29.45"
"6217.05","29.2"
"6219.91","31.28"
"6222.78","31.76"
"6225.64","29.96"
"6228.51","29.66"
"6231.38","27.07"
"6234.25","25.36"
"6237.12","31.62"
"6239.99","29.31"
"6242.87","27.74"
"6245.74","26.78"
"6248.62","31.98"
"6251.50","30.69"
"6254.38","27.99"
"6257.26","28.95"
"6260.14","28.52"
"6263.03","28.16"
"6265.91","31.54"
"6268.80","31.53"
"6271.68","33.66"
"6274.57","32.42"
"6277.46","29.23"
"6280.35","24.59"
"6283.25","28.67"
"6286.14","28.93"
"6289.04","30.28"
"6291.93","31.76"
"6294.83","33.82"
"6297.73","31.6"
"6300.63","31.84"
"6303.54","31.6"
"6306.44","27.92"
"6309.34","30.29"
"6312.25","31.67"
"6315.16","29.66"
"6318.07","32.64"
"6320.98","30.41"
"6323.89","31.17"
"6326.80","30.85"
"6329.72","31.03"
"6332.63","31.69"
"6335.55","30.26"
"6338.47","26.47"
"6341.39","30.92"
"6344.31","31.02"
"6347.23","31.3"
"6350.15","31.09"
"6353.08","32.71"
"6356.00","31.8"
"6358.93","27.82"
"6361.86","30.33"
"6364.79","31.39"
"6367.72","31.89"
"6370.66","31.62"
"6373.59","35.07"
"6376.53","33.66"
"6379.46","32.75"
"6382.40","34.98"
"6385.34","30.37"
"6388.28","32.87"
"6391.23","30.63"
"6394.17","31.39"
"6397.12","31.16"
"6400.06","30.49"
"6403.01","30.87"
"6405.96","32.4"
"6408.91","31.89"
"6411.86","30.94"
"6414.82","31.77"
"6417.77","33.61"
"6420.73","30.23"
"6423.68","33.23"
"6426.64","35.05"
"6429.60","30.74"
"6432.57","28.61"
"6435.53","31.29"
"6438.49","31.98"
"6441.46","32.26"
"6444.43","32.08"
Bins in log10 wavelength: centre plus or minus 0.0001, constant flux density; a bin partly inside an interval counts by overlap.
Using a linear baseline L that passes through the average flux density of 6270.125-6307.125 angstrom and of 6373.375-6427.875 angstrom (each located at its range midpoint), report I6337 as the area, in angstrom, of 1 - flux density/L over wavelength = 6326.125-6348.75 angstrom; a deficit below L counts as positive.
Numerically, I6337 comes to 0.6 angstrom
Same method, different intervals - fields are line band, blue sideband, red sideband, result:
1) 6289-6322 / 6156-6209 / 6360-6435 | 0.3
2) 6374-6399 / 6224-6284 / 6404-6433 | -0.7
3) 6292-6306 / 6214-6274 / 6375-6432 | -0.6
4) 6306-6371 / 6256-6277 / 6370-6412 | 1.6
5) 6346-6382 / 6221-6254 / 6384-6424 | -1.1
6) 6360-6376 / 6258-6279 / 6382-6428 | -0.2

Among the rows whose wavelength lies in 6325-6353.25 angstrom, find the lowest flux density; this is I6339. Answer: 26.47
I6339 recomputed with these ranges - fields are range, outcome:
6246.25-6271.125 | 27.99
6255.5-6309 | 24.59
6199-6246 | 25.36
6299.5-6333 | 27.92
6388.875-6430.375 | 30.23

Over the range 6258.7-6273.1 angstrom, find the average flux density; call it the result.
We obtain 30.7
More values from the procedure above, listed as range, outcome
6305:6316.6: 29.9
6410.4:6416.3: 31.3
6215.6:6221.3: 30.3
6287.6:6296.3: 32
